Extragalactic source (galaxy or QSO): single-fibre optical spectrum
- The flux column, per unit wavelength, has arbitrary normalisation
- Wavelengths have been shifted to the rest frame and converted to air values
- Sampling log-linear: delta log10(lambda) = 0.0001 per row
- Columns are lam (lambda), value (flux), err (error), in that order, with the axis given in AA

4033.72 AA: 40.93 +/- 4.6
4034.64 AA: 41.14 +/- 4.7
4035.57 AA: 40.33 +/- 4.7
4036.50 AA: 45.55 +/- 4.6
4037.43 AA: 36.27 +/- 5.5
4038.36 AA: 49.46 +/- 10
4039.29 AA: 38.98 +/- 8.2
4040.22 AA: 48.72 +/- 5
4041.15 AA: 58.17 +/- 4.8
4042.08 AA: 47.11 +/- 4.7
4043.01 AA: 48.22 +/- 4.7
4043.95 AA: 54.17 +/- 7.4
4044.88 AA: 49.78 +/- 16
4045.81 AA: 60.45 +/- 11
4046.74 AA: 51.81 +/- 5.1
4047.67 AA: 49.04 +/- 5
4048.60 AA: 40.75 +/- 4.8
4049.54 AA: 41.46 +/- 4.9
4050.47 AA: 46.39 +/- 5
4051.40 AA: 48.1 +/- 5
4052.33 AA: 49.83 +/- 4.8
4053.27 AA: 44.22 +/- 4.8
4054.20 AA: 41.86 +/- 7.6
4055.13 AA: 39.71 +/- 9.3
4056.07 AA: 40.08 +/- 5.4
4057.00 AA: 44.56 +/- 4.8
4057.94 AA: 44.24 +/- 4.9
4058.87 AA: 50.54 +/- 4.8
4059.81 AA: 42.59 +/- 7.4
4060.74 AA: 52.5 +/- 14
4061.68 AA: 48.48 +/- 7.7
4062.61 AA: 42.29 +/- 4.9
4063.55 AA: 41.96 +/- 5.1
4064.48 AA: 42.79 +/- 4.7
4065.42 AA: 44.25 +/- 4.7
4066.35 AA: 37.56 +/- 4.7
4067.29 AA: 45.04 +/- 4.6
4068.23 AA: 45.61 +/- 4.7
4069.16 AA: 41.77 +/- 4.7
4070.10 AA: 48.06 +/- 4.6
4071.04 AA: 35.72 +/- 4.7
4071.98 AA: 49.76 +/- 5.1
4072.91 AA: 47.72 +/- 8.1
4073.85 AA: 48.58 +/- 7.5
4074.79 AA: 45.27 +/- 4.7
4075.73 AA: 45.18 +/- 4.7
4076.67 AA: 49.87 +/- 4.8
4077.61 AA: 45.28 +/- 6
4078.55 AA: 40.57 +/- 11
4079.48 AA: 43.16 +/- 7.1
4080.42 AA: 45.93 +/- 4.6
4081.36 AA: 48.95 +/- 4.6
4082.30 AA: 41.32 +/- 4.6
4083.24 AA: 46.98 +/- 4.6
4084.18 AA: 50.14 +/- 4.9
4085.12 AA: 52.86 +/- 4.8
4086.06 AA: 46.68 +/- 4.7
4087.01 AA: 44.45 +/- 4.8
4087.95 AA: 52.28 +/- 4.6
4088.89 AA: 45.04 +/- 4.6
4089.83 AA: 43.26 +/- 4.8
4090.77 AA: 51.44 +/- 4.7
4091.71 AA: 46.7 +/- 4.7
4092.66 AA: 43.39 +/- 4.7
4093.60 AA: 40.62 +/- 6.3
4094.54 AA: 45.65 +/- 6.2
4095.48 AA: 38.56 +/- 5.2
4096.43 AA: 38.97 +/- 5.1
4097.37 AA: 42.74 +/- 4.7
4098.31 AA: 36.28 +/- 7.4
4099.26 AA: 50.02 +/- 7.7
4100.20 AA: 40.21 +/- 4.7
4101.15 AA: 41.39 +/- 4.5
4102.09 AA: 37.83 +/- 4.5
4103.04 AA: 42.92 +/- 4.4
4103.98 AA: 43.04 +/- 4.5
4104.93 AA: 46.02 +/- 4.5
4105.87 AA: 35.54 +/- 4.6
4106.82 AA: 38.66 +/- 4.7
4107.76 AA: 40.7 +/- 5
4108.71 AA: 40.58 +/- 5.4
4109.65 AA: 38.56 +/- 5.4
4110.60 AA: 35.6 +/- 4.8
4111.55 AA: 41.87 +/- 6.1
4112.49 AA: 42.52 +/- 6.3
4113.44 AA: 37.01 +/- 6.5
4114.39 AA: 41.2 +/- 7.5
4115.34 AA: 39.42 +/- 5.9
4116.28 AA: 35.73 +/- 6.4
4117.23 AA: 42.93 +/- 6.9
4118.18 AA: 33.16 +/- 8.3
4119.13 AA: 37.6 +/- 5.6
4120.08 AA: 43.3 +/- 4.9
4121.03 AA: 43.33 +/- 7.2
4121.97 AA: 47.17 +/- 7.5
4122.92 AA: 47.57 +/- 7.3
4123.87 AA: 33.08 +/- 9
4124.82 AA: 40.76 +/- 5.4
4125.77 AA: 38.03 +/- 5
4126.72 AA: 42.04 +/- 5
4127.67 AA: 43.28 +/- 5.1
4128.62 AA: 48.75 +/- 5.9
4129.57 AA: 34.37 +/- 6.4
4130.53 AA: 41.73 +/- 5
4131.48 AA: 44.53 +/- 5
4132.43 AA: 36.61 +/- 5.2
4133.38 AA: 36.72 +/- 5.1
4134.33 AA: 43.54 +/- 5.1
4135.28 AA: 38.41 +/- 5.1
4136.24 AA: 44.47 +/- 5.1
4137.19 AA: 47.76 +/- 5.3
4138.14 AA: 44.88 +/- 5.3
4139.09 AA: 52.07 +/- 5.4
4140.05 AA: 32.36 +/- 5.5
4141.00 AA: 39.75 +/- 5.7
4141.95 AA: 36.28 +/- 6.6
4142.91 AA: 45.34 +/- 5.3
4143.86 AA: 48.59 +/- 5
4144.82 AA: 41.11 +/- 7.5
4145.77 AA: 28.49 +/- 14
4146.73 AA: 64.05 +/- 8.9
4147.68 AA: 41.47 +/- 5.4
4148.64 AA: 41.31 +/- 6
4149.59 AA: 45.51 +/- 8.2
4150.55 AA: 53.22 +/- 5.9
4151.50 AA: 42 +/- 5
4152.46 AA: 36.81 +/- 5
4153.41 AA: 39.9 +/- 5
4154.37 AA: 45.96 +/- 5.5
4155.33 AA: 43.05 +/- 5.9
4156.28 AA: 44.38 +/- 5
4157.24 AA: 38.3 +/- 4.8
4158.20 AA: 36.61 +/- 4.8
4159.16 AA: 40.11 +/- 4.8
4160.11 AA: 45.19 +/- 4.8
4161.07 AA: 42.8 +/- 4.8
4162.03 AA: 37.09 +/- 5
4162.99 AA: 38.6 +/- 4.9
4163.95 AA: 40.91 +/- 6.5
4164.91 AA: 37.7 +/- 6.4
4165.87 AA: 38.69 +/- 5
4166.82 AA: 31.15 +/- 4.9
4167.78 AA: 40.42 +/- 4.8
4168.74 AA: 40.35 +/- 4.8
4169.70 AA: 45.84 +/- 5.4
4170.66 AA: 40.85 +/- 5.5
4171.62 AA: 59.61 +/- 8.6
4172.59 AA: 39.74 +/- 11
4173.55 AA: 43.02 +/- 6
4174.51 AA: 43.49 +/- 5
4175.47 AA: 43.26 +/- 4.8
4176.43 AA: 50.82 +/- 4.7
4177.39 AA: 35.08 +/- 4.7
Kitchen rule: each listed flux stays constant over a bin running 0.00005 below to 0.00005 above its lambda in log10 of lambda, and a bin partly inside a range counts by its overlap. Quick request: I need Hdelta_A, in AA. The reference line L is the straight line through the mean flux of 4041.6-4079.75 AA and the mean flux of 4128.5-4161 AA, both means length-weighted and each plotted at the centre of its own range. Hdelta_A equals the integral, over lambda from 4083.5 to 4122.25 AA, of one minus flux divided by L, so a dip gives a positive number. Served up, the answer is 1.6 AA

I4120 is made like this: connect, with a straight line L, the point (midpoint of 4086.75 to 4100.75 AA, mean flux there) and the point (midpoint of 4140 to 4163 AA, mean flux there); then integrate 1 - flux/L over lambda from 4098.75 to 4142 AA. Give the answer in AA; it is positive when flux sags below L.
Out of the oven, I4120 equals 2.2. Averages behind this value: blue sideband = 44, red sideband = 42.2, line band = 41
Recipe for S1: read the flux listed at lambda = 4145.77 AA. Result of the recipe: 28.49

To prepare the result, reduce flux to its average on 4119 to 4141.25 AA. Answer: 41.8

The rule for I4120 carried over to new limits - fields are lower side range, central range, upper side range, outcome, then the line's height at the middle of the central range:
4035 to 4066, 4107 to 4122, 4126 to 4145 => 1.1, 43.1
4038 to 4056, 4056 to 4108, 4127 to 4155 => 1.6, 45.8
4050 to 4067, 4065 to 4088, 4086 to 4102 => -0.8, 44.2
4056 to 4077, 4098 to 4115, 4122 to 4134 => 0.7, 42.3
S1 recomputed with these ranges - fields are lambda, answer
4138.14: 44.88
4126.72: 42.04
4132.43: 36.61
